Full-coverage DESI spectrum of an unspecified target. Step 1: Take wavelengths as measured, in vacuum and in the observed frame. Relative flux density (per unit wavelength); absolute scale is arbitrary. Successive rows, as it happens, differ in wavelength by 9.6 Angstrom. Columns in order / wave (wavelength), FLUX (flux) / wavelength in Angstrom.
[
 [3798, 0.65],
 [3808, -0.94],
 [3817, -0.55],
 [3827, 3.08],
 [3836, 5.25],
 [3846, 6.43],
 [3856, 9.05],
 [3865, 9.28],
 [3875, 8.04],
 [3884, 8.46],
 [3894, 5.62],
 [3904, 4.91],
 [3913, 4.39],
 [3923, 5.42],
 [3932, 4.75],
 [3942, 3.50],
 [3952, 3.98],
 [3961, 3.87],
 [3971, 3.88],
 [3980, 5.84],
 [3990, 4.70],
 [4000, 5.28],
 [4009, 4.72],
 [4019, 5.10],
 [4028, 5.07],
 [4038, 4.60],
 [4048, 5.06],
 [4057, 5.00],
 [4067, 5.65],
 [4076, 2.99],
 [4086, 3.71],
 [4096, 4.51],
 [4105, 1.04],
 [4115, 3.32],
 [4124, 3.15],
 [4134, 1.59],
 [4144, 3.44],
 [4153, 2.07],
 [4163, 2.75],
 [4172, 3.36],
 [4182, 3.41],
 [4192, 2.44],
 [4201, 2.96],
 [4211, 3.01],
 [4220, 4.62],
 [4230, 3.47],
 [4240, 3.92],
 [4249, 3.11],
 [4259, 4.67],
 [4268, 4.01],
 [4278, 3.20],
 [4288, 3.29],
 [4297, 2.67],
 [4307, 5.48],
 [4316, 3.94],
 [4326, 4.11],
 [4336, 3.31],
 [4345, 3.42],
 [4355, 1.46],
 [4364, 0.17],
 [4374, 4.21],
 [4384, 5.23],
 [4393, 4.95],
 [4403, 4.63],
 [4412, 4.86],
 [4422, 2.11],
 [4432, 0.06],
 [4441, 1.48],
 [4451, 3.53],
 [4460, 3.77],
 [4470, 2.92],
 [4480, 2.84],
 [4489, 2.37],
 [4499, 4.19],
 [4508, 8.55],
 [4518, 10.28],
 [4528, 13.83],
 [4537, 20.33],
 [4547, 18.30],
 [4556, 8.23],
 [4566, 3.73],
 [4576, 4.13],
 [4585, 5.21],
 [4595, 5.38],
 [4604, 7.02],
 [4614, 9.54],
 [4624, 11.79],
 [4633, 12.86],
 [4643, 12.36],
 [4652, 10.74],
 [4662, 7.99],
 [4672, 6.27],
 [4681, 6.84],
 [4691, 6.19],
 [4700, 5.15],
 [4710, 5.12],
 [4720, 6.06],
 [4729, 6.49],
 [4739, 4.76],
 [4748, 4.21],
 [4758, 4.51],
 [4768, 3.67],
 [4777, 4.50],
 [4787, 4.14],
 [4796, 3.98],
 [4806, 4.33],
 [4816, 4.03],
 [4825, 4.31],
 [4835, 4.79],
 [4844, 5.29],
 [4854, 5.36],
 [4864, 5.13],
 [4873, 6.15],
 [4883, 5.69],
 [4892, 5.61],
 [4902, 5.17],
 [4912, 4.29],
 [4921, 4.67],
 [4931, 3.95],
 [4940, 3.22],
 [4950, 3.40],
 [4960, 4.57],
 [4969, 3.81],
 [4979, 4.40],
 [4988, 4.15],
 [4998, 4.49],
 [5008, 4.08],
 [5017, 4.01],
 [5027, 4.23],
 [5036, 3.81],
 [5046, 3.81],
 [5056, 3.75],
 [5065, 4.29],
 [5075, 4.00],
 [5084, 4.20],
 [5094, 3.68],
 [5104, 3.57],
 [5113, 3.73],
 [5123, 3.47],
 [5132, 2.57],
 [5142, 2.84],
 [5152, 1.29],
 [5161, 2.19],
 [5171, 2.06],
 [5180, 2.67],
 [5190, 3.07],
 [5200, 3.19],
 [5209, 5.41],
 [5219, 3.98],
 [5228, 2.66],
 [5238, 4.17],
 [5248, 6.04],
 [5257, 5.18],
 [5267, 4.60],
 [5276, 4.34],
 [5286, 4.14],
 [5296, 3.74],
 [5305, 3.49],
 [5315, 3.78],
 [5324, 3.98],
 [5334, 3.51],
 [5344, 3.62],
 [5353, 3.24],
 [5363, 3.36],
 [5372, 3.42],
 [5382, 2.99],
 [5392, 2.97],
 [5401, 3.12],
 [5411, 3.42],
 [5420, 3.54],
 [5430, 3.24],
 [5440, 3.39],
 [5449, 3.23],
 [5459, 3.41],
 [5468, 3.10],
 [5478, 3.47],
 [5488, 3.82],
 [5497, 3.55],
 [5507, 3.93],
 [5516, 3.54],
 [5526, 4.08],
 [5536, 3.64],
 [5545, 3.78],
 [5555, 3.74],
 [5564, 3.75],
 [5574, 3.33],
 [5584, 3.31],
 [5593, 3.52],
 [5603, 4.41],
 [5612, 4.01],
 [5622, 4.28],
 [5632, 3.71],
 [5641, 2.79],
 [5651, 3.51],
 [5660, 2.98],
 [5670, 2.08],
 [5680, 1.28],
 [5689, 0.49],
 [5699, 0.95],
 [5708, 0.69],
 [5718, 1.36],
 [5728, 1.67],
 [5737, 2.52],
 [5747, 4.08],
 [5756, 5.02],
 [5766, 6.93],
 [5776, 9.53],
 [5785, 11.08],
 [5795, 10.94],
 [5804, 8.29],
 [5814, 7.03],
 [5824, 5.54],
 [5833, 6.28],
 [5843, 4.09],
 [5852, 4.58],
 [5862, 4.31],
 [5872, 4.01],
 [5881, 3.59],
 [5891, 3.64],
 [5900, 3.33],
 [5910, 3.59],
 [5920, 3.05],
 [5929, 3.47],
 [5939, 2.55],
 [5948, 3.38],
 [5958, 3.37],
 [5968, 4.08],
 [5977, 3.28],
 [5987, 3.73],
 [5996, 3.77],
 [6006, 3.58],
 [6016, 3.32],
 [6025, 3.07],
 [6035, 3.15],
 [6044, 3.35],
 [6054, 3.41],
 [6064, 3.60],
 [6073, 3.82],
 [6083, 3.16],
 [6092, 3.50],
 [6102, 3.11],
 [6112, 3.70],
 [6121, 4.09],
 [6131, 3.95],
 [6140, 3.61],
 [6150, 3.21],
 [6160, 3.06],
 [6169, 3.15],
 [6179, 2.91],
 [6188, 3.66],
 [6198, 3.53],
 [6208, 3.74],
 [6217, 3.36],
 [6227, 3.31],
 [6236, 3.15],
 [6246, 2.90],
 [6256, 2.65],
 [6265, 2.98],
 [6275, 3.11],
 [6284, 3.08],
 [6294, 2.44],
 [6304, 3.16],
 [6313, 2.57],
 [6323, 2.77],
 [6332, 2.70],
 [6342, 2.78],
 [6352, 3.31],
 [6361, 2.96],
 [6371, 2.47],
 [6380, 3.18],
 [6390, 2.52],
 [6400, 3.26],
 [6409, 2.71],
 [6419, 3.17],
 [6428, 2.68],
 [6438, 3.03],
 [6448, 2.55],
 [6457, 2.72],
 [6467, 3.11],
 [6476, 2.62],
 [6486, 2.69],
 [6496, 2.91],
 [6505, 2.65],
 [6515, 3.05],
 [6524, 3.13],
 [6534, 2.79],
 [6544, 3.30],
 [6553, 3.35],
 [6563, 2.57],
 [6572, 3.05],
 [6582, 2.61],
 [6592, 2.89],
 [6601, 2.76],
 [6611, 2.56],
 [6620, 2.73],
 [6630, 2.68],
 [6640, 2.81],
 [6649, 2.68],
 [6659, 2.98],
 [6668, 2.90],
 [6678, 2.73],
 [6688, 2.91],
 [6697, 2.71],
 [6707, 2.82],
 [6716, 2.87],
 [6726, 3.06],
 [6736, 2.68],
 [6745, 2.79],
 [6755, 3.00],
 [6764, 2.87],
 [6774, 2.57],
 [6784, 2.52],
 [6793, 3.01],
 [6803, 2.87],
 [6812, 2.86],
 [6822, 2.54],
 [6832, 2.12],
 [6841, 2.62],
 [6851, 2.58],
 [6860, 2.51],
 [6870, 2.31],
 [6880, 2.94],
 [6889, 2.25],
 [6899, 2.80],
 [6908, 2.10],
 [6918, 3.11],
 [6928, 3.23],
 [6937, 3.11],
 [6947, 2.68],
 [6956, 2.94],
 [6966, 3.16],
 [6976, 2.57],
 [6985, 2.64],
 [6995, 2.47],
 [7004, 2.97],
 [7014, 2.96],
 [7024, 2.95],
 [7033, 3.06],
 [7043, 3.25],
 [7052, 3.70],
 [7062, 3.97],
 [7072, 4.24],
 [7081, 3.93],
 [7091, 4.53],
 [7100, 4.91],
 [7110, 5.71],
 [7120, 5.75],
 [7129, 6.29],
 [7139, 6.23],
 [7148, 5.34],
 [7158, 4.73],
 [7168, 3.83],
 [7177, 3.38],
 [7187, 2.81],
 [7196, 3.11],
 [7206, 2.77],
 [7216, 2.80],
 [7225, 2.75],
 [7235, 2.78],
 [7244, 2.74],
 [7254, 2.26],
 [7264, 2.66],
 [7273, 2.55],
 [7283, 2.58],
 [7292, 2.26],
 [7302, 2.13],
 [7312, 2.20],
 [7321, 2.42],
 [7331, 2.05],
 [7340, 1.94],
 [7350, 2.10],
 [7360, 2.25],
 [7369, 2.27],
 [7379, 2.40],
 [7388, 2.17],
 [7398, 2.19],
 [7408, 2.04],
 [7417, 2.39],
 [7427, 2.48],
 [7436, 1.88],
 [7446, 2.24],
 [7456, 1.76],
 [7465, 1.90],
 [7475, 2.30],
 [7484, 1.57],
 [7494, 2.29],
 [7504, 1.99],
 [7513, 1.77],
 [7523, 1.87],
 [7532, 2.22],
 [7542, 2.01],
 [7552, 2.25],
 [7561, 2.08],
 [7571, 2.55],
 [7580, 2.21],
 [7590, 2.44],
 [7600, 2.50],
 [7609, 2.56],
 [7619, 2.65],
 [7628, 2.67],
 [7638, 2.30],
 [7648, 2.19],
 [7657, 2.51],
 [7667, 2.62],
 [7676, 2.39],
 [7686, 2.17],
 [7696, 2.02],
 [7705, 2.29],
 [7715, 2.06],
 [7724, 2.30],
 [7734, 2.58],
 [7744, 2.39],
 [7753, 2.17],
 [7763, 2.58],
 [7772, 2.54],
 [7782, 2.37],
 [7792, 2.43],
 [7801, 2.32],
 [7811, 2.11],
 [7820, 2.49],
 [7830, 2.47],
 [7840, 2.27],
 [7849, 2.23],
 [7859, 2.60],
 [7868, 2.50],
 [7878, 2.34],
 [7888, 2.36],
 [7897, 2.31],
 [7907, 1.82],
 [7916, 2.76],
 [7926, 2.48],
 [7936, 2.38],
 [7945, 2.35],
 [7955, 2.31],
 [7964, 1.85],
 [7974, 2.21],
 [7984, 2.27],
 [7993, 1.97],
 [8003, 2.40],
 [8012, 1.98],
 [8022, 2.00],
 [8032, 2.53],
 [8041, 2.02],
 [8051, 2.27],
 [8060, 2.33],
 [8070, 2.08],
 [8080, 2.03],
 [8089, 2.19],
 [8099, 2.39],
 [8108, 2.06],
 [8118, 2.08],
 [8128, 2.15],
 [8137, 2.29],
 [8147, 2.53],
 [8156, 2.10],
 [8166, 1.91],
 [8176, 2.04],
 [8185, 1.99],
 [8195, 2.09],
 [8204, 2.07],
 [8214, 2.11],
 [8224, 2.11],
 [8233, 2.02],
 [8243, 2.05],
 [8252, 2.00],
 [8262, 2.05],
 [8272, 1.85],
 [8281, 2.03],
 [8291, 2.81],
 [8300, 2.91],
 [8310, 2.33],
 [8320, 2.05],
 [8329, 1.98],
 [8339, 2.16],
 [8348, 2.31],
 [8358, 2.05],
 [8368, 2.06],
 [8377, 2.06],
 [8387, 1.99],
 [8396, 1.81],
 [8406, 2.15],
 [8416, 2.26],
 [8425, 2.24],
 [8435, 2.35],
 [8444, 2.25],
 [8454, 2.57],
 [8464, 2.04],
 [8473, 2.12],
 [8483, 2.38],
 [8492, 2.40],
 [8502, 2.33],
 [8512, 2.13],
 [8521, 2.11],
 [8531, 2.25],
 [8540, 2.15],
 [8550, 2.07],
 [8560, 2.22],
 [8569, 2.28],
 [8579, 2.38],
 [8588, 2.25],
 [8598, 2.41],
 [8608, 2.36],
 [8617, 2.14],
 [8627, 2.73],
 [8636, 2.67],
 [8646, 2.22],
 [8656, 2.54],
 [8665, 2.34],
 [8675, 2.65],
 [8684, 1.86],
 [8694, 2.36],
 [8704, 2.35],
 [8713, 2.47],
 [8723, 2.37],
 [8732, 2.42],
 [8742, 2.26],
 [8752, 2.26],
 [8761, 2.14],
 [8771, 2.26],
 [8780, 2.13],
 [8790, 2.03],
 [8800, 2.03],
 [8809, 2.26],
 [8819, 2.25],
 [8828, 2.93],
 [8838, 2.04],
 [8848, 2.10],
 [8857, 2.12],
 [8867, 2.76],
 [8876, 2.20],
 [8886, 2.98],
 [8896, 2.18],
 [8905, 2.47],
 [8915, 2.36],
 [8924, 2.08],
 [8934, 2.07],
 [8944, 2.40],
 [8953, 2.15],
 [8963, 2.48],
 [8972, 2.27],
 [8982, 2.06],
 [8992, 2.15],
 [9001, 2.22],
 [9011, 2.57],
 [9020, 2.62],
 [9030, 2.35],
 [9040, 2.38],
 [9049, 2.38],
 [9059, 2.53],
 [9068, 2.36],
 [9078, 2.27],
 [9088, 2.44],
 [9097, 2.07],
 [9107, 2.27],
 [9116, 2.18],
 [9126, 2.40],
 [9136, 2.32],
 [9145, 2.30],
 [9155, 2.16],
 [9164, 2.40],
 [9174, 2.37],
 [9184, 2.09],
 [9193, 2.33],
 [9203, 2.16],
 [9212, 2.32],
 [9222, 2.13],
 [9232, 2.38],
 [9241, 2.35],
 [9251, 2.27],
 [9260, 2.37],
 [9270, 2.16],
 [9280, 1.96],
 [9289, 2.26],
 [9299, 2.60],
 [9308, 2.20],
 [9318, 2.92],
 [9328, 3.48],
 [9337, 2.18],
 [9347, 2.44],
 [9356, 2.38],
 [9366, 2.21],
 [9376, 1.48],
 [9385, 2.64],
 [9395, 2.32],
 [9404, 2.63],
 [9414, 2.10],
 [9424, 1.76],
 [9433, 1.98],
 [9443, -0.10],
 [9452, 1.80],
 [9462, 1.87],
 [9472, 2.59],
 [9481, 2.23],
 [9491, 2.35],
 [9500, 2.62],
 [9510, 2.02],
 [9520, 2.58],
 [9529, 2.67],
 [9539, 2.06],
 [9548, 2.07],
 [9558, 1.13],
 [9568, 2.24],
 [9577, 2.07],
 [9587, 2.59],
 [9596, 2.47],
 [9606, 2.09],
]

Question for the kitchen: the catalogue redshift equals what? 2.731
